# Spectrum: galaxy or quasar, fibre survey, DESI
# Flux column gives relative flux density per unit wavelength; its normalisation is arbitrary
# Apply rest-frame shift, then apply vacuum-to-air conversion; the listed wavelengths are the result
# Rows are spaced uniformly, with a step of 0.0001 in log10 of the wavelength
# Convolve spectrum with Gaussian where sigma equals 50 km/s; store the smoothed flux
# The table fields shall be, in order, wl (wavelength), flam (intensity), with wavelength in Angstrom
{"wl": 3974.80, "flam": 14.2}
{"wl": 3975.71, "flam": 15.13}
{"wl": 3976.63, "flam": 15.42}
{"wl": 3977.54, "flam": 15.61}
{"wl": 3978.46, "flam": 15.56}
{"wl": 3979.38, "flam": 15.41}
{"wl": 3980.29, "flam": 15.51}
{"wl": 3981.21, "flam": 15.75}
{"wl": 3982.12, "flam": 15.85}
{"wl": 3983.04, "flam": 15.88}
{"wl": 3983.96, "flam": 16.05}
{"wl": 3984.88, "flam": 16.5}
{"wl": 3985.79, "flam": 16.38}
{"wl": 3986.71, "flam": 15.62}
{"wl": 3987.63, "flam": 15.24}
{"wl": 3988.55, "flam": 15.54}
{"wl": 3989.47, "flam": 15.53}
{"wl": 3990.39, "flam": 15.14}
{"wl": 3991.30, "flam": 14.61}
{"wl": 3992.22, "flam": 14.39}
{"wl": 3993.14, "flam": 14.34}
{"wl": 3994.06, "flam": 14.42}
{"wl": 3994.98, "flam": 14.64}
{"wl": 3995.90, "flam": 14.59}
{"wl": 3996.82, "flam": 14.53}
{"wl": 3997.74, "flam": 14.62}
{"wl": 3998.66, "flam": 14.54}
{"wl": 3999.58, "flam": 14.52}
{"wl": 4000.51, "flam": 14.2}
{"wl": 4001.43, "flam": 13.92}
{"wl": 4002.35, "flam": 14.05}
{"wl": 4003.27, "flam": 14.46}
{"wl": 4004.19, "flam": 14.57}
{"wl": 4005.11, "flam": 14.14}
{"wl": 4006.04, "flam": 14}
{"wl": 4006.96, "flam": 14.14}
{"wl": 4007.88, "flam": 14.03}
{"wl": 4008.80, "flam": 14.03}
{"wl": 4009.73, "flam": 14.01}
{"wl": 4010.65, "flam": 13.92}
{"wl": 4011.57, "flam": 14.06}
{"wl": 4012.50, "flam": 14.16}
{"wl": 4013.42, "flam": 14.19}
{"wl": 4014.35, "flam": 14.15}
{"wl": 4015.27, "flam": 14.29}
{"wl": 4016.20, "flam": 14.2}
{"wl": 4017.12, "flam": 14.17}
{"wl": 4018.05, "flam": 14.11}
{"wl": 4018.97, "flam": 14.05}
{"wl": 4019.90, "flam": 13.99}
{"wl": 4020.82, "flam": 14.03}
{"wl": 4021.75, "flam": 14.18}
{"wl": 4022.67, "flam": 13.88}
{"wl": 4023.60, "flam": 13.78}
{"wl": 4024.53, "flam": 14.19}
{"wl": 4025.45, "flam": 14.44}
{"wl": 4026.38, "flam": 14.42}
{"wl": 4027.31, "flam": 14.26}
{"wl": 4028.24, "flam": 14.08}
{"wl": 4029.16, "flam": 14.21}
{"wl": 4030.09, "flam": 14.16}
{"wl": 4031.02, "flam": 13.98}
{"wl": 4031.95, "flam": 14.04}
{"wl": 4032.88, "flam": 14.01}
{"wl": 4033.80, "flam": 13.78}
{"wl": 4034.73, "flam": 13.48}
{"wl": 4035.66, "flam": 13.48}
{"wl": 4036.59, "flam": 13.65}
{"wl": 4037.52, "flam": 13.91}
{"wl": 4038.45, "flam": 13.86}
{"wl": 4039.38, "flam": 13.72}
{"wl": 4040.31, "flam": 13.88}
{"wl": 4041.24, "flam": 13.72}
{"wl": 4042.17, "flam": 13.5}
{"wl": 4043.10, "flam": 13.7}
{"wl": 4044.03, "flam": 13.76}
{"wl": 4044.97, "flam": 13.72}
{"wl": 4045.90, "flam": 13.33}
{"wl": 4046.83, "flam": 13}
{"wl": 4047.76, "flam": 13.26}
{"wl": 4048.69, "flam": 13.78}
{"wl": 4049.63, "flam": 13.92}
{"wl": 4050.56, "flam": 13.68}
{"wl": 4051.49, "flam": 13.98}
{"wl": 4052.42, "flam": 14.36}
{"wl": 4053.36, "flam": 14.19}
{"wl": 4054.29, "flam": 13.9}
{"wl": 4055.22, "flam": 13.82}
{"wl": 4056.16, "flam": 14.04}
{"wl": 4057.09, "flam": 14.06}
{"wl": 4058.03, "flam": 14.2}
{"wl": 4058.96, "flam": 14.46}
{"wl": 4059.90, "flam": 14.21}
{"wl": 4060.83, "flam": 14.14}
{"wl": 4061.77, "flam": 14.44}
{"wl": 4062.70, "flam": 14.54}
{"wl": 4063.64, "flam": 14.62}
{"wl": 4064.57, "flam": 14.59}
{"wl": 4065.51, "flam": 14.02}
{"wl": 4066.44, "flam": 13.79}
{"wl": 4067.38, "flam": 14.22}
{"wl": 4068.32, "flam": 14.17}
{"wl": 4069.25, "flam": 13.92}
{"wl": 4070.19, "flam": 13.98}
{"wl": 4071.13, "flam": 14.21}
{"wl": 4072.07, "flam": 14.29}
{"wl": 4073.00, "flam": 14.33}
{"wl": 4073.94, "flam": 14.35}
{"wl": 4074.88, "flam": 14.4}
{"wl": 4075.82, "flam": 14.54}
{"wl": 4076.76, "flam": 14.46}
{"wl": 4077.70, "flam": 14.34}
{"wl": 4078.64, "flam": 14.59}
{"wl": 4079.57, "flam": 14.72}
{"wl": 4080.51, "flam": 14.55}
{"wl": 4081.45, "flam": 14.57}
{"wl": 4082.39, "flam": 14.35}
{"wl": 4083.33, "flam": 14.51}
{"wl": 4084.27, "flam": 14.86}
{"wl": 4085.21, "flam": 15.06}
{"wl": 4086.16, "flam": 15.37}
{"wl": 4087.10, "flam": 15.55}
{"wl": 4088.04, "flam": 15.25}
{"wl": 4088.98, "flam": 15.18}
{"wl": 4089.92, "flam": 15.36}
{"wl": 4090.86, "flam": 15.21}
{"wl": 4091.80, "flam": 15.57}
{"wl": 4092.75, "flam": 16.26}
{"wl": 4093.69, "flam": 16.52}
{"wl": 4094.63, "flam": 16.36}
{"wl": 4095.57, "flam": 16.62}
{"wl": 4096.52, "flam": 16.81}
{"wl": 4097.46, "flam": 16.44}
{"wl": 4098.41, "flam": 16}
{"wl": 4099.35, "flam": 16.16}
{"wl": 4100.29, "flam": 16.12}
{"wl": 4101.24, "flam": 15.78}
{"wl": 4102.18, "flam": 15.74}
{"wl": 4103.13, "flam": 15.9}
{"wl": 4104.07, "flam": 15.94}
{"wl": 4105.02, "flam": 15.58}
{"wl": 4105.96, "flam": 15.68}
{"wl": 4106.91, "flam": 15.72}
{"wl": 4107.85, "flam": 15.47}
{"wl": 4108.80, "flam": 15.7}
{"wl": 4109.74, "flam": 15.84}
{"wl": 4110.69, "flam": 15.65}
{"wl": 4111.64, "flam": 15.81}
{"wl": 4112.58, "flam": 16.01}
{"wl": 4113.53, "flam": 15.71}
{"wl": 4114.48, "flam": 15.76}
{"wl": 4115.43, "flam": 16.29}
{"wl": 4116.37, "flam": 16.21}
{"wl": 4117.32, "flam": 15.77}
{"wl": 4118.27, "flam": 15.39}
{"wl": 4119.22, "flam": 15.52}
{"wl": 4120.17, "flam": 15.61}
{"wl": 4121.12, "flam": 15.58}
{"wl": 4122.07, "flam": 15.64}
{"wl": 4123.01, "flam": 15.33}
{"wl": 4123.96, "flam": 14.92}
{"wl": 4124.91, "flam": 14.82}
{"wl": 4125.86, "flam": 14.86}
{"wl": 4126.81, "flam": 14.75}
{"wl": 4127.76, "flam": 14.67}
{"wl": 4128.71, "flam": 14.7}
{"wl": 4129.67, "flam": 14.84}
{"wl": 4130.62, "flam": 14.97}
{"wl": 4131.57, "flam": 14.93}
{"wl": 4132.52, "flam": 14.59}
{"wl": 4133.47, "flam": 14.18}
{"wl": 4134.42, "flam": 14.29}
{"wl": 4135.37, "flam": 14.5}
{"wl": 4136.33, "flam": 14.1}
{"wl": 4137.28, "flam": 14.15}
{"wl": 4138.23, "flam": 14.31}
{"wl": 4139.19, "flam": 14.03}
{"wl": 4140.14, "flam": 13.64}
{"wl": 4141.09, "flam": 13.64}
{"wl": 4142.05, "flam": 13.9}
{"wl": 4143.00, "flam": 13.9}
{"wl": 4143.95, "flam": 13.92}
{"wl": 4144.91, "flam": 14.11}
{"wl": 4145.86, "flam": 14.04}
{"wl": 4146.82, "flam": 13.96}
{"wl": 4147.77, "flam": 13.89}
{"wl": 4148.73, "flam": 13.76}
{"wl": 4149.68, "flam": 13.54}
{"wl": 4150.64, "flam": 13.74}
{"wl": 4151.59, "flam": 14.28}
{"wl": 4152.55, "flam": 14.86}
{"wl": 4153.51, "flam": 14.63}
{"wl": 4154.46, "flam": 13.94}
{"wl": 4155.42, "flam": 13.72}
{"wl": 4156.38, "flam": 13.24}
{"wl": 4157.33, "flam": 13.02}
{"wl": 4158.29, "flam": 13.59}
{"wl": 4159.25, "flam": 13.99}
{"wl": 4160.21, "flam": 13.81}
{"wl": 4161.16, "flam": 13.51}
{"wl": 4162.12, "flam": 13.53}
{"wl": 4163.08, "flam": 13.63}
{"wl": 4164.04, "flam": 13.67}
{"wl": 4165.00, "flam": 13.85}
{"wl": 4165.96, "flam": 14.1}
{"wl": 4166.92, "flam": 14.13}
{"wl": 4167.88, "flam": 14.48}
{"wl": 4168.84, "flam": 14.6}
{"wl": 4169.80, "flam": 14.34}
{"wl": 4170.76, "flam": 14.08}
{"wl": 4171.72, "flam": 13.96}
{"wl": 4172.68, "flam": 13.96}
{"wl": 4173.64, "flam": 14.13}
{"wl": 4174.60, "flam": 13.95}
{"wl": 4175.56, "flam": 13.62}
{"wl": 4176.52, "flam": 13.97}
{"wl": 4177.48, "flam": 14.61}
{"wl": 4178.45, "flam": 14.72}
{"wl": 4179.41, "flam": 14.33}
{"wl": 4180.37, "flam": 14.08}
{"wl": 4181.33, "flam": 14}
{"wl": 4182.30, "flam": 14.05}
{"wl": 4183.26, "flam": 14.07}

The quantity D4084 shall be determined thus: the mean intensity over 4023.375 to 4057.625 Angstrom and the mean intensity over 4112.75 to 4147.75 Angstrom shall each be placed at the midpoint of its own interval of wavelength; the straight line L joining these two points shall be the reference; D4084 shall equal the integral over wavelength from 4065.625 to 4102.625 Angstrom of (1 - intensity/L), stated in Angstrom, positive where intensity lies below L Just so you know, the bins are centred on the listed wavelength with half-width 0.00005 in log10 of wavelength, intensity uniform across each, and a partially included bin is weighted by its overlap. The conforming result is -2.0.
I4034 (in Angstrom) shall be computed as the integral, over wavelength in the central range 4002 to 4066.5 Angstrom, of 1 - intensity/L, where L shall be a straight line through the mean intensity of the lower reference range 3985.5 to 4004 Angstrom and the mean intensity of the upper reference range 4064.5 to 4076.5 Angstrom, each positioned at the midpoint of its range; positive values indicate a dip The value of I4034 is 2.0 Angstrom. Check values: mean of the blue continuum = 14.7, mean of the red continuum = 14.2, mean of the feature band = 14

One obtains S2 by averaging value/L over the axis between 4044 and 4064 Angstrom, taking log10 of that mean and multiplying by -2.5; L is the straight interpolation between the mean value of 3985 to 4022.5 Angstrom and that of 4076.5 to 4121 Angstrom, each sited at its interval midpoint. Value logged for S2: 0.081 mag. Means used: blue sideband 14.5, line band 14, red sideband 15.6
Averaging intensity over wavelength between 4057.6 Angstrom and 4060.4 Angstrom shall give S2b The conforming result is 14.3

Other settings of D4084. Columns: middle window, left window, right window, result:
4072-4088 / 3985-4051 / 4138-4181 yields -0.65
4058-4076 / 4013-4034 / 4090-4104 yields 1.19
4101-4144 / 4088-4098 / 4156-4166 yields -0.38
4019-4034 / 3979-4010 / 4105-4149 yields 0.78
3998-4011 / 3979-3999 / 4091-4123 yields 0.96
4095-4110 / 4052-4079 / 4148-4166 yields -2.04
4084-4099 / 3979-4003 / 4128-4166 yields -1.46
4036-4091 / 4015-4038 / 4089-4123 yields 2.41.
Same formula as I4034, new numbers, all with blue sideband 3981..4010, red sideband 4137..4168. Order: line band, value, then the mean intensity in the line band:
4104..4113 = -1.0 Angstrom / 15.7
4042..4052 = 0.6 Angstrom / 13.6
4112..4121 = -1.1 Angstrom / 15.8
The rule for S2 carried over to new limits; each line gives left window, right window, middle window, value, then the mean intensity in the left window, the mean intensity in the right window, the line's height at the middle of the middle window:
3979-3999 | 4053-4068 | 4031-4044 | 0.059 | 15.2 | 14.2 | 14.5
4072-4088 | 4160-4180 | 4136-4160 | 0.022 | 14.7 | 14.1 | 14.2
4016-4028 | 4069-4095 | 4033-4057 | 0.052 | 14.1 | 14.9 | 14.4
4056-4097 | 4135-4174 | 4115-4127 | -0.084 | 14.8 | 14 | 14.3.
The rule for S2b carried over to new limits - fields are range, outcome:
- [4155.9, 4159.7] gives 13.5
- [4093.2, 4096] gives 16.5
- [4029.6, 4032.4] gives 14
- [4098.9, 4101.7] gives 16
